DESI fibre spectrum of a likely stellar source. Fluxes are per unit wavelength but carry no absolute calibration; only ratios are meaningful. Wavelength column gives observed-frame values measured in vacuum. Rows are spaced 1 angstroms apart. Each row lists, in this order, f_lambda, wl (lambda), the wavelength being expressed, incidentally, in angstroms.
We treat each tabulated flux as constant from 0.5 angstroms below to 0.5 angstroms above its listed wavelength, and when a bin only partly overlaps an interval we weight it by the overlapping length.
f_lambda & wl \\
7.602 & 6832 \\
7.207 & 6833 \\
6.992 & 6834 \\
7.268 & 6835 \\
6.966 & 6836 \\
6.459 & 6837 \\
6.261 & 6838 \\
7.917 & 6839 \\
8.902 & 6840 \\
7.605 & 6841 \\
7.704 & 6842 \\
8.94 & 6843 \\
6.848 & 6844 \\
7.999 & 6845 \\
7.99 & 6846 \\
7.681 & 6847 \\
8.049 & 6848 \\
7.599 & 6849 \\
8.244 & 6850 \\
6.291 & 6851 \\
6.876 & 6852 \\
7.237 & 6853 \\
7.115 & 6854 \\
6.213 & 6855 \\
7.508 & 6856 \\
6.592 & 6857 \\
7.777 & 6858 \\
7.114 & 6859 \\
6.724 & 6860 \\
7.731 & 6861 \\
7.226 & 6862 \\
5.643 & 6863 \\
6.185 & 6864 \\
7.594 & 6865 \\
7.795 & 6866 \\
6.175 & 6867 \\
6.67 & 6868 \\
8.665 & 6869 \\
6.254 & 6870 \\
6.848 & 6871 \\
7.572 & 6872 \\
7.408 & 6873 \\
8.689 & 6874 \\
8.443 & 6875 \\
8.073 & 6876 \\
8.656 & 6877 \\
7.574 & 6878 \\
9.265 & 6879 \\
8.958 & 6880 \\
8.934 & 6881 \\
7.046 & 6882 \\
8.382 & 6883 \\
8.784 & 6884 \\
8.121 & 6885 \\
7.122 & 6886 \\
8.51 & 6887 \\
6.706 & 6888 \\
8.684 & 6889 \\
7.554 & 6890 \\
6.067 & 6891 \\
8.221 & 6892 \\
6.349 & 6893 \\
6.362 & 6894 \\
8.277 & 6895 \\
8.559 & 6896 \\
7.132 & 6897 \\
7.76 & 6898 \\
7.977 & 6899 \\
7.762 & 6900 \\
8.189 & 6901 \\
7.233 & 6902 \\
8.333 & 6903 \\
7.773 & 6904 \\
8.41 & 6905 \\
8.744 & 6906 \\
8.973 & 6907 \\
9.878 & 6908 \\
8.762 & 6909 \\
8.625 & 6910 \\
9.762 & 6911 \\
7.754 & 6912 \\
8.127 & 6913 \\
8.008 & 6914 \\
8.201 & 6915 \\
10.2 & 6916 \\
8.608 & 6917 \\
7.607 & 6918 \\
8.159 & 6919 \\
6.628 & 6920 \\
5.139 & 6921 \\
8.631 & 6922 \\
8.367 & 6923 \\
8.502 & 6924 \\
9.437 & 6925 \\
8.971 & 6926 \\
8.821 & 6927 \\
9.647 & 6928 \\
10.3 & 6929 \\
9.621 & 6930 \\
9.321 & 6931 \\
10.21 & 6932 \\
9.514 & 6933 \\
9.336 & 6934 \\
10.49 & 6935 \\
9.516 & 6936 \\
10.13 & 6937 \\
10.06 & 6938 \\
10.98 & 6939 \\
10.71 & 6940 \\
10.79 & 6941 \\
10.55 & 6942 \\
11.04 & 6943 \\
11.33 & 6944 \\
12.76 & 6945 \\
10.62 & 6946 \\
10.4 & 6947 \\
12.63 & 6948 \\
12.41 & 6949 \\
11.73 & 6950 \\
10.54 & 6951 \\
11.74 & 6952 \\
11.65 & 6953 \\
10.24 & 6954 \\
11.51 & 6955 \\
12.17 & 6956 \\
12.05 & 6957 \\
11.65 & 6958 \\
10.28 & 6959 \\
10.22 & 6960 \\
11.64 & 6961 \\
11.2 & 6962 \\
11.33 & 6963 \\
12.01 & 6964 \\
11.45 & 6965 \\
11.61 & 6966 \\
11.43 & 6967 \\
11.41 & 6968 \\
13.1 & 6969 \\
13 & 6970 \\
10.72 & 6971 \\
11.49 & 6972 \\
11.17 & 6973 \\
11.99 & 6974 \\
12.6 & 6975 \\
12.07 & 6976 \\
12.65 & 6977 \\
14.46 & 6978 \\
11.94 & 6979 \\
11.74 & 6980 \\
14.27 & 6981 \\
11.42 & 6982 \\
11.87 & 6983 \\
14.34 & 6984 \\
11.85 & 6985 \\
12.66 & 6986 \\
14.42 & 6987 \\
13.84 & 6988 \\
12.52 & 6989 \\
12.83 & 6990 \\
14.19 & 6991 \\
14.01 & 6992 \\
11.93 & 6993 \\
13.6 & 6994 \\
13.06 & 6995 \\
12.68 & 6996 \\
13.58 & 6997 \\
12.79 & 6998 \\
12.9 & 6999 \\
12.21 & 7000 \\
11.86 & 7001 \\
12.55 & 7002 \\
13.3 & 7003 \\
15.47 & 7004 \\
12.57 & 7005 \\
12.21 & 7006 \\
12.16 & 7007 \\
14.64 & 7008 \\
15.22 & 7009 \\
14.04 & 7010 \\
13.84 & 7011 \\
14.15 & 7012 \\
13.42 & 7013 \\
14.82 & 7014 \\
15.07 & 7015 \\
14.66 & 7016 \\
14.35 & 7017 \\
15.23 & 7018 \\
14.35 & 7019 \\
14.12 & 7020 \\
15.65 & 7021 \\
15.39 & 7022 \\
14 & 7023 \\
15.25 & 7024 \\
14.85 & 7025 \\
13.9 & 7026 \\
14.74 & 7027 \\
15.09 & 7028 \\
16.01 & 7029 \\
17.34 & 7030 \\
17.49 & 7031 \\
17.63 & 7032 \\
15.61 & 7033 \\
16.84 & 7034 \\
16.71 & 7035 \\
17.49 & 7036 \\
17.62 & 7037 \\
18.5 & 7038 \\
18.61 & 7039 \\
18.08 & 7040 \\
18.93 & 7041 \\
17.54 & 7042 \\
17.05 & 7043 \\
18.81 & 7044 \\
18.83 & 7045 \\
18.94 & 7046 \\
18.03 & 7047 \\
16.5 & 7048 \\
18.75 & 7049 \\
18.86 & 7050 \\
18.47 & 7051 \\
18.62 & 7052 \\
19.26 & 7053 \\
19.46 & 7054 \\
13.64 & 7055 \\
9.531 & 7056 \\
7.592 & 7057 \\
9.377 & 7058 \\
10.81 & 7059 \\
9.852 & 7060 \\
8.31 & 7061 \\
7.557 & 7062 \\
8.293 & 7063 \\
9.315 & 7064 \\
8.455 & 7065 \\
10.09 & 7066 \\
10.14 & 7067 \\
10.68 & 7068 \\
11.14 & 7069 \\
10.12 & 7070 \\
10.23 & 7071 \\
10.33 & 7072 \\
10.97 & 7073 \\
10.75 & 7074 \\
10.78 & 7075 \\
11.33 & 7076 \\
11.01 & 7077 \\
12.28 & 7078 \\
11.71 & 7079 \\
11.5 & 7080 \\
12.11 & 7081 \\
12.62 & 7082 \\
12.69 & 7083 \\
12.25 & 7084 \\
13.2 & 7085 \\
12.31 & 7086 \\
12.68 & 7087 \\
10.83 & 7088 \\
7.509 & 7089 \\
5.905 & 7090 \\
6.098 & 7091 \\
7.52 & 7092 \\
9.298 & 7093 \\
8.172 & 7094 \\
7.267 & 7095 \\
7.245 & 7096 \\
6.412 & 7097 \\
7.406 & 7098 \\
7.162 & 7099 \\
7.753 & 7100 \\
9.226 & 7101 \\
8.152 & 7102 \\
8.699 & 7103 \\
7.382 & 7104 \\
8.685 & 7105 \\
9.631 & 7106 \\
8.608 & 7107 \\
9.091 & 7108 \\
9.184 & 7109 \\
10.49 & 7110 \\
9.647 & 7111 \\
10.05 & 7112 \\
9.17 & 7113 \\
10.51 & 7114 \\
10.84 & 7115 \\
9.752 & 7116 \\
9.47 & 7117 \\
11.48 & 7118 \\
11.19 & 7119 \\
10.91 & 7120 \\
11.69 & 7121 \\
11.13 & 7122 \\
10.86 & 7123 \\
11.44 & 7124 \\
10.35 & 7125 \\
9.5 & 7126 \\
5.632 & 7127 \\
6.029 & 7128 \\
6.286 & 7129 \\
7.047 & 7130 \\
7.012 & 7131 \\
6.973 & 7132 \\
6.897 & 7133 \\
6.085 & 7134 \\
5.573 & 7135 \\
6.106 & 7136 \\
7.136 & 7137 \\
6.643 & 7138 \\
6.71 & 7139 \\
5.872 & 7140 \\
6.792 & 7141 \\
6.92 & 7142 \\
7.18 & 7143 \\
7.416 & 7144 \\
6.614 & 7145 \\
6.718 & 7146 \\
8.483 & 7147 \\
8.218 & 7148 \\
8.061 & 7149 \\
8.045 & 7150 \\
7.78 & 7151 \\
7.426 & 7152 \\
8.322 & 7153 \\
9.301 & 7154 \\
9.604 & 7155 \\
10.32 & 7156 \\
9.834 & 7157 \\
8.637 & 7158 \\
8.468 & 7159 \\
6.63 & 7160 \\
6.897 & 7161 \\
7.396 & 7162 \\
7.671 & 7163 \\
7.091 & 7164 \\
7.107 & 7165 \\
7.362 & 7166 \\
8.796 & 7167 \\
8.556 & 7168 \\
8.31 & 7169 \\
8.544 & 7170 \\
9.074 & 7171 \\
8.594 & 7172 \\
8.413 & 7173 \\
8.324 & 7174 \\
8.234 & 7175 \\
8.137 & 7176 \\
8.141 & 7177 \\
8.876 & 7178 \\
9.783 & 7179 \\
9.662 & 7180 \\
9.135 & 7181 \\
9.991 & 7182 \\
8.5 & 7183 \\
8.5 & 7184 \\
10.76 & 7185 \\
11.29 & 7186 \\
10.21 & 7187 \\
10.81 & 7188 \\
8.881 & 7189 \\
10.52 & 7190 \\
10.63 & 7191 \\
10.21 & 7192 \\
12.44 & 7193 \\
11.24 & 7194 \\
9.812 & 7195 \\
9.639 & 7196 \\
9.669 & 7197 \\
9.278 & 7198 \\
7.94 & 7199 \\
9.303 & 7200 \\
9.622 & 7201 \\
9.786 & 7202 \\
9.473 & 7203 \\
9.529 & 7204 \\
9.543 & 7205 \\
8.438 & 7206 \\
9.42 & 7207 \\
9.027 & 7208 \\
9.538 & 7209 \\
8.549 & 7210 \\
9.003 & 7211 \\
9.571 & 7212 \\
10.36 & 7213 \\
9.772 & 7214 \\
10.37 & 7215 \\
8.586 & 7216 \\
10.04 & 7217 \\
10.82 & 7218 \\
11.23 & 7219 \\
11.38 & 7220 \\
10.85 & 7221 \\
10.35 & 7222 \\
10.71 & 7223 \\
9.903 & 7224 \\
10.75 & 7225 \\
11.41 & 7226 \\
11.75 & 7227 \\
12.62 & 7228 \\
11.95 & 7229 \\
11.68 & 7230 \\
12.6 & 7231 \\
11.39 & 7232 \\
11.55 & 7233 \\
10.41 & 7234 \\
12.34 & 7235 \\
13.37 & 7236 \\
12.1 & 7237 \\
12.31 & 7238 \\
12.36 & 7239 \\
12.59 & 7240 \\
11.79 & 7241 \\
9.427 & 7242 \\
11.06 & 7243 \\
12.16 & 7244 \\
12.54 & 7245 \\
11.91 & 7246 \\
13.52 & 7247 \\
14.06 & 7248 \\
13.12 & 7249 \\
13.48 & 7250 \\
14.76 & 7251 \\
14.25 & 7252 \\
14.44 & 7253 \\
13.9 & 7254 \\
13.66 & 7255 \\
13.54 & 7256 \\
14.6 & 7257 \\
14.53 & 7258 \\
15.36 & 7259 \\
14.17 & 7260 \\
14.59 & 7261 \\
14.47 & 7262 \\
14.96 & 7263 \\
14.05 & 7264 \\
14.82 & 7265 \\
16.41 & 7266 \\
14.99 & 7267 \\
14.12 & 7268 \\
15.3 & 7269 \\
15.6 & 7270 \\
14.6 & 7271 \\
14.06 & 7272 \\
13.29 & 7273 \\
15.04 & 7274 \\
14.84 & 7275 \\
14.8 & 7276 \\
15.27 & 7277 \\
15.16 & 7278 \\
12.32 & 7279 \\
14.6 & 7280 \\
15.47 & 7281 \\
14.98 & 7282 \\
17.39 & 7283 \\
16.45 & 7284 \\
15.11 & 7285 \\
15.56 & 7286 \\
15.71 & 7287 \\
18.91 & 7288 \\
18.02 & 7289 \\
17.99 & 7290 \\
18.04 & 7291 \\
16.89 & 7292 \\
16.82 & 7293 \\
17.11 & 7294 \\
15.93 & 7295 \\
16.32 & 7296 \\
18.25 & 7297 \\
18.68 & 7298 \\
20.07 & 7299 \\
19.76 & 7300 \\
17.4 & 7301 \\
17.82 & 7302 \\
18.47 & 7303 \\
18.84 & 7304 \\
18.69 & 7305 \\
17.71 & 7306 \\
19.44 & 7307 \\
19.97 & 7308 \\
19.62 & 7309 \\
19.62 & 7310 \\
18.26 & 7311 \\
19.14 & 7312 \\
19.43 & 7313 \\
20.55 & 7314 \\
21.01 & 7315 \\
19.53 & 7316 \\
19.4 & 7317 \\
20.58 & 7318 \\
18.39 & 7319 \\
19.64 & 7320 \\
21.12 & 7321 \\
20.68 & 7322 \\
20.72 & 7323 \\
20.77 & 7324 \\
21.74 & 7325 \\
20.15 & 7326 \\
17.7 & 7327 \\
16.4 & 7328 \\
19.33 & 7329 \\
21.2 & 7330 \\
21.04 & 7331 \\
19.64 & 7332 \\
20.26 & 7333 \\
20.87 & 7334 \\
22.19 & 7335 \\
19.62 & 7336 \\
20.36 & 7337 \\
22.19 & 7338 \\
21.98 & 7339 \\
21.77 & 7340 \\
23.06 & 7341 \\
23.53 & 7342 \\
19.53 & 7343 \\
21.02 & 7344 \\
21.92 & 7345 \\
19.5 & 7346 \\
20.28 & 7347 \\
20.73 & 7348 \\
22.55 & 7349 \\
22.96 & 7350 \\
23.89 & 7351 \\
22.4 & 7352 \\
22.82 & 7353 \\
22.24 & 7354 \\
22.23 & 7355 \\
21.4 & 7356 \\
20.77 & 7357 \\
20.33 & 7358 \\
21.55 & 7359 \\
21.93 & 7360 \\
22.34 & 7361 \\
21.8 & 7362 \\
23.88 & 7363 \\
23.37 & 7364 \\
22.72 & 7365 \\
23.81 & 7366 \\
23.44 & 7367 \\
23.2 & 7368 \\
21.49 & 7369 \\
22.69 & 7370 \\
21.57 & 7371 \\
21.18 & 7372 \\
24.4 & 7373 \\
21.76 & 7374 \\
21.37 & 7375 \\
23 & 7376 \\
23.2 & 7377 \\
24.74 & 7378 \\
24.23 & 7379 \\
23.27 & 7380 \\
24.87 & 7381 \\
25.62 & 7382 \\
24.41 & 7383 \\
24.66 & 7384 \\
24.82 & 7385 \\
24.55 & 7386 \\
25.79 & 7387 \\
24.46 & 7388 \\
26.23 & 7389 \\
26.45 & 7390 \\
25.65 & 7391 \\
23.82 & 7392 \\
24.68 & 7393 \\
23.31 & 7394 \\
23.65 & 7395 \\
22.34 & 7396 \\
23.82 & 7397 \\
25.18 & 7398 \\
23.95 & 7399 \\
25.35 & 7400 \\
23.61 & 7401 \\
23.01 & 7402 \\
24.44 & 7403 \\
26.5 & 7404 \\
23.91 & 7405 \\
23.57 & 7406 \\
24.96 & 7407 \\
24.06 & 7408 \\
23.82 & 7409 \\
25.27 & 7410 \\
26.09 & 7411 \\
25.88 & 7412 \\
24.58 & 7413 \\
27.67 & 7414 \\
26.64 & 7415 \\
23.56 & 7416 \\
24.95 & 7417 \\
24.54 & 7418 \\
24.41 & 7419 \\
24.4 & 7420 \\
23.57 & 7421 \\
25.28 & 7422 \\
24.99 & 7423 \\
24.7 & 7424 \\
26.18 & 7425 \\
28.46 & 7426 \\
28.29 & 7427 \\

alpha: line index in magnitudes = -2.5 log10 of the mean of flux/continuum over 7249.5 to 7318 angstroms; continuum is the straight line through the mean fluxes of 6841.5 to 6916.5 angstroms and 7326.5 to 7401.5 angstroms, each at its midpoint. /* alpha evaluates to 0.22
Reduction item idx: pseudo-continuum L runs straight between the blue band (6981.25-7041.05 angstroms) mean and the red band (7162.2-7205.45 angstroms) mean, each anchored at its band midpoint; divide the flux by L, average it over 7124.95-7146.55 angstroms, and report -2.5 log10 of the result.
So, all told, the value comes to 0.49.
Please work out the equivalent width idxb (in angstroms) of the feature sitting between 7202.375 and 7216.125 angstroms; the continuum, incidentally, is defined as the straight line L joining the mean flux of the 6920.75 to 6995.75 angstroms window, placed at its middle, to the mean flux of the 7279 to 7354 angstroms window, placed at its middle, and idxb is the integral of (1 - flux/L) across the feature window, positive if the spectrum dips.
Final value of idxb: 6.14 angstroms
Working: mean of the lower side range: 11.4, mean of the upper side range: 19.4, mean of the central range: 9.4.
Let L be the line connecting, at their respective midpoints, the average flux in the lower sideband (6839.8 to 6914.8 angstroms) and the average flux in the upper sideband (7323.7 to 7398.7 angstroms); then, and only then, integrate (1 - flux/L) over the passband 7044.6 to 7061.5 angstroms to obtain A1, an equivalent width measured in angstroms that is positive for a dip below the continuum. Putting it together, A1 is -2.5 angstroms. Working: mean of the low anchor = 7.75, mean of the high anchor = 22.5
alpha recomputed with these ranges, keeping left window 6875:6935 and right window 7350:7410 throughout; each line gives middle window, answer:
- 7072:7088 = 0.18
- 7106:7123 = 0.42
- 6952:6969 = -0.13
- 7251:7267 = 0.33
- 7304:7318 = 0.10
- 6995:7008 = -0.13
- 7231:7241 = 0.49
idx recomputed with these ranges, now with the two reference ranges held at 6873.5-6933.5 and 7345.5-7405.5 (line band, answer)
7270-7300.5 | 0.25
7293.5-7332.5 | 0.11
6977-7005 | -0.18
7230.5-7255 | 0.45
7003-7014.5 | -0.19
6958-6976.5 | -0.13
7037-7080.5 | -0.03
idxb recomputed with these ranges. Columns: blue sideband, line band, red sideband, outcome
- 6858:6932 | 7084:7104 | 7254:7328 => 6.25 angstroms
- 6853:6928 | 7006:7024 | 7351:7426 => -3.80 angstroms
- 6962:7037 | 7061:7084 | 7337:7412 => 7.27 angstroms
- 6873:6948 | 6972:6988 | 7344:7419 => -2.45 angstroms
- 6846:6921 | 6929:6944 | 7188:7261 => -3.43 angstroms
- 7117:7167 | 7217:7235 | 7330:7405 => 3.07 angstroms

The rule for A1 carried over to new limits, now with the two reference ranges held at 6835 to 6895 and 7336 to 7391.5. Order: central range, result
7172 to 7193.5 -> 9.6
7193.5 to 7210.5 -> 8.0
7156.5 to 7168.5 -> 6.3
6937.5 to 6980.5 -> -4.8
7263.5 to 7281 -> 4.6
